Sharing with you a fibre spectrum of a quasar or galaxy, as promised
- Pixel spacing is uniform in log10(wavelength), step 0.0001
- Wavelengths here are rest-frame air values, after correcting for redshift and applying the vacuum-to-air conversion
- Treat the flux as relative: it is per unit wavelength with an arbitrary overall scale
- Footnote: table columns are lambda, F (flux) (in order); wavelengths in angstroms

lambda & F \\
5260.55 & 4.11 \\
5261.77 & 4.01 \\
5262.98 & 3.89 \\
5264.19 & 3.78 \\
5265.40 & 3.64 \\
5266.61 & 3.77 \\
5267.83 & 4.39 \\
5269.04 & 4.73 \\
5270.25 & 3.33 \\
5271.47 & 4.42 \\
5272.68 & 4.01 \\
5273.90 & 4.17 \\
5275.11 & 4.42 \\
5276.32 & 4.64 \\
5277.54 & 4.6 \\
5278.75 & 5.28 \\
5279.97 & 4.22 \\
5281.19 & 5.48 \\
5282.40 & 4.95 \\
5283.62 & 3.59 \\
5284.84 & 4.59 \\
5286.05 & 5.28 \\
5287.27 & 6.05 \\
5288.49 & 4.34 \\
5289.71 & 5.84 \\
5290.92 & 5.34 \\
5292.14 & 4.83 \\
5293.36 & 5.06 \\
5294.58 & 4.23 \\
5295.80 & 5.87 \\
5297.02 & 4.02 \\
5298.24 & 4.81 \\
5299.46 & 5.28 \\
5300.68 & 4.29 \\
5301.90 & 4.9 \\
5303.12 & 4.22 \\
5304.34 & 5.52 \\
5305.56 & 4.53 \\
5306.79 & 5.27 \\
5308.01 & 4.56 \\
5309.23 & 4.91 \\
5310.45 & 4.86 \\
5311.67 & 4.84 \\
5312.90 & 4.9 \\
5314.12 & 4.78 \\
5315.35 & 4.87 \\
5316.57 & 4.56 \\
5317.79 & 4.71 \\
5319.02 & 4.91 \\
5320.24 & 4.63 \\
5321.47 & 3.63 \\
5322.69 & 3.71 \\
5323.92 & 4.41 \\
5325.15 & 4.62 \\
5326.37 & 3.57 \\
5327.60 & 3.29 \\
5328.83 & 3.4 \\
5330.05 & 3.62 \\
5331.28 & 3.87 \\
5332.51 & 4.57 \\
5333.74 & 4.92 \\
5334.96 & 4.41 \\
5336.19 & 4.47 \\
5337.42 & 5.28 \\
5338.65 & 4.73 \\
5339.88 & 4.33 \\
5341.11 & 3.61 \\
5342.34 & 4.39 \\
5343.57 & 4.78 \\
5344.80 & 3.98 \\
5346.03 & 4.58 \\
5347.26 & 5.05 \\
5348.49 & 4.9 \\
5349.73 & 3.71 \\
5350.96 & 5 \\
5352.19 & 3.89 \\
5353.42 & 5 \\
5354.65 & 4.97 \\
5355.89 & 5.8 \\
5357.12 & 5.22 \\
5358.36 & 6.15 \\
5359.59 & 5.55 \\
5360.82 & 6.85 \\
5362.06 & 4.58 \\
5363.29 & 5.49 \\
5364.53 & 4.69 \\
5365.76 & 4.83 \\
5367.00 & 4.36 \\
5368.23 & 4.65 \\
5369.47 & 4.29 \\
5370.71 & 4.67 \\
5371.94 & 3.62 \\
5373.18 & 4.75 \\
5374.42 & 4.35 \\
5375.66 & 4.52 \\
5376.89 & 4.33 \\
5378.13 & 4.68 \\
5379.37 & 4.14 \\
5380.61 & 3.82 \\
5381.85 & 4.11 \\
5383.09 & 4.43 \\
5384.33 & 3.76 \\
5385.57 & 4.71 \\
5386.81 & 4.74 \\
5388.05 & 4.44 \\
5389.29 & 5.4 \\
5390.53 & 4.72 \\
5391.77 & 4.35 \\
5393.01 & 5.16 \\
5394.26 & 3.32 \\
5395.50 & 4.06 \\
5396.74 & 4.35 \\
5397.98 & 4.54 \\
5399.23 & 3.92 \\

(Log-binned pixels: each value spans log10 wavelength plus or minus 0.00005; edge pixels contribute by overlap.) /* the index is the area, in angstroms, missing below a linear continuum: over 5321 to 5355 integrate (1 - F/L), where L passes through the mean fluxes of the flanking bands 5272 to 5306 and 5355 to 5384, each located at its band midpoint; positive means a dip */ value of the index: 3.4 angstroms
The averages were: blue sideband 4.8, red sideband 4.77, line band 4.31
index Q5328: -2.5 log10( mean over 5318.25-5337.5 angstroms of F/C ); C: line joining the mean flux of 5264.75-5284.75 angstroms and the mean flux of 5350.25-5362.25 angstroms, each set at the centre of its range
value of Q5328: 0.19 mag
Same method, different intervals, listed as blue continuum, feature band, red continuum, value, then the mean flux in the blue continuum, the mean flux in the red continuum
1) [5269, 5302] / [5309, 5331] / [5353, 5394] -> 0.10 mag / 4.73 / 4.75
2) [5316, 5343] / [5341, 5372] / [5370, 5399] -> -0.12 mag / 4.26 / 4.38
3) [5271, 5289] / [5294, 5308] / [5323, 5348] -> -0.06 mag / 4.67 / 4.29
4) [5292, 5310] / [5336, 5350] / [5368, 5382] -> 0.01 mag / 4.82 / 4.32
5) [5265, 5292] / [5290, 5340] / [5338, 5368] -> 0.03 mag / 4.61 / 4.85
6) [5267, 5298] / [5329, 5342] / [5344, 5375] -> 0.11 mag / 4.7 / 4.84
